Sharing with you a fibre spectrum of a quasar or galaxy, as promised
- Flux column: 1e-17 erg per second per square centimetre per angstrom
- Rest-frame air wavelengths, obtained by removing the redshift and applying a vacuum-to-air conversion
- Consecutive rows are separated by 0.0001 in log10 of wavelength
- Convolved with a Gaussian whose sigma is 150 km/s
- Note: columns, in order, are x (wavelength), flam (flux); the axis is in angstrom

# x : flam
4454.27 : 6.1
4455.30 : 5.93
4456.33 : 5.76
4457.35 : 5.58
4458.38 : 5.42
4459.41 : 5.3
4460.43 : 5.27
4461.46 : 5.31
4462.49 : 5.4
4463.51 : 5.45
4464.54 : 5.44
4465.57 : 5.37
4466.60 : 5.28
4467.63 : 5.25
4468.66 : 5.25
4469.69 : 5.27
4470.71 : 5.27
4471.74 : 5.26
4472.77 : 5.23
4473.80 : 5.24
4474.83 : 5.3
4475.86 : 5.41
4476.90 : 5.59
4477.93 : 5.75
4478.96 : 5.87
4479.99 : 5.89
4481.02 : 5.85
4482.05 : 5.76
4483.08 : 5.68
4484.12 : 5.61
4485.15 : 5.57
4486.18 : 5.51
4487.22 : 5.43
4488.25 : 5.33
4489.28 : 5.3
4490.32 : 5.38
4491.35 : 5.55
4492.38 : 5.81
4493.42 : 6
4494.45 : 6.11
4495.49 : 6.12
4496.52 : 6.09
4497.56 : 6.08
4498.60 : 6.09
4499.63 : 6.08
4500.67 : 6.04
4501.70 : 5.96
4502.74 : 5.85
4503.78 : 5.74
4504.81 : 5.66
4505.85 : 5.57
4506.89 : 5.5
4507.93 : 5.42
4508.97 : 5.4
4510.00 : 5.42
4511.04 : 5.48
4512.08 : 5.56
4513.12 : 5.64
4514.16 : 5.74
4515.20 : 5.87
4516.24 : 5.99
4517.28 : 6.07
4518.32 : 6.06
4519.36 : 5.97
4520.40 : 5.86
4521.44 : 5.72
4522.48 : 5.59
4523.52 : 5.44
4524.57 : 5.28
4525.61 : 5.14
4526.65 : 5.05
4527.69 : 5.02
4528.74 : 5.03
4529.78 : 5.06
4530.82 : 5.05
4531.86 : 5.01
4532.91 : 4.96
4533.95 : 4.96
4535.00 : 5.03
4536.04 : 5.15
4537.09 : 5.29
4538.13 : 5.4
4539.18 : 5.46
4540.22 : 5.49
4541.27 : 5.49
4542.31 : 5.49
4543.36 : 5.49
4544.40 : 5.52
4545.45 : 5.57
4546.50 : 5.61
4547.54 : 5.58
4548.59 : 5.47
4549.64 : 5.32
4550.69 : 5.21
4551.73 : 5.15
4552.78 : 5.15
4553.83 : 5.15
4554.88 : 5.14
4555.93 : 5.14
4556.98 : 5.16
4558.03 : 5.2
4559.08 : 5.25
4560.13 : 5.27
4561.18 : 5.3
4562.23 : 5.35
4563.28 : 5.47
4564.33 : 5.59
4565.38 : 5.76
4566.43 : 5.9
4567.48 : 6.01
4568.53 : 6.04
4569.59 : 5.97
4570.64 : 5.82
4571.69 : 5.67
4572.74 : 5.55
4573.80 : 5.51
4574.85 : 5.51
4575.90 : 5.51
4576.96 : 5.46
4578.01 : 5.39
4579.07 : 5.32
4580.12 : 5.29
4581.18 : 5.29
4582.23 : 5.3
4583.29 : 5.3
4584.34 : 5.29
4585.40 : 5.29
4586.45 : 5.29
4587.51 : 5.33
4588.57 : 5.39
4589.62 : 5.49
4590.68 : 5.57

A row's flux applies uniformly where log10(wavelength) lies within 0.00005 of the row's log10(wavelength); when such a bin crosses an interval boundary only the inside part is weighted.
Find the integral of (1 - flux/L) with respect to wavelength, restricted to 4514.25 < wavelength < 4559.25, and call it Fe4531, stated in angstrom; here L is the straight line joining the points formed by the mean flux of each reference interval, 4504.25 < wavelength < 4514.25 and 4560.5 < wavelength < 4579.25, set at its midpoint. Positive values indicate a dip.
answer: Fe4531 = 1.6 angstrom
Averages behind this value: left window 5.53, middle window 5.38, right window 5.62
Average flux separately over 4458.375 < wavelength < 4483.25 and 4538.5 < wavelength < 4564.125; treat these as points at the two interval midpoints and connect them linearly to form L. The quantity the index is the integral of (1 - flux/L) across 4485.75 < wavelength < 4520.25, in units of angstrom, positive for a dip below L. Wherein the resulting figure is -2.2 angstrom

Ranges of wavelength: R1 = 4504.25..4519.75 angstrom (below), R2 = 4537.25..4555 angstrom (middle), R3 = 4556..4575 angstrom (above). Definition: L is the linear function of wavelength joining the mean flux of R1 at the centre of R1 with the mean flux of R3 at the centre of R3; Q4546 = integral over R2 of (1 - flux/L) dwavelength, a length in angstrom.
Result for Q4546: 0.7 angstrom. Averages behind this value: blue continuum 5.69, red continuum 5.57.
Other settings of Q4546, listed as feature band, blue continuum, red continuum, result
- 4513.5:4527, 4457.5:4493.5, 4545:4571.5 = -0.5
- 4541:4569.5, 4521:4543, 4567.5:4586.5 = -0.3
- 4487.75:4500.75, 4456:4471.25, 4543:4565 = -1.2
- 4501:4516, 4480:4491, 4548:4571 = -0.3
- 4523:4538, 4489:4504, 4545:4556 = 1.1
